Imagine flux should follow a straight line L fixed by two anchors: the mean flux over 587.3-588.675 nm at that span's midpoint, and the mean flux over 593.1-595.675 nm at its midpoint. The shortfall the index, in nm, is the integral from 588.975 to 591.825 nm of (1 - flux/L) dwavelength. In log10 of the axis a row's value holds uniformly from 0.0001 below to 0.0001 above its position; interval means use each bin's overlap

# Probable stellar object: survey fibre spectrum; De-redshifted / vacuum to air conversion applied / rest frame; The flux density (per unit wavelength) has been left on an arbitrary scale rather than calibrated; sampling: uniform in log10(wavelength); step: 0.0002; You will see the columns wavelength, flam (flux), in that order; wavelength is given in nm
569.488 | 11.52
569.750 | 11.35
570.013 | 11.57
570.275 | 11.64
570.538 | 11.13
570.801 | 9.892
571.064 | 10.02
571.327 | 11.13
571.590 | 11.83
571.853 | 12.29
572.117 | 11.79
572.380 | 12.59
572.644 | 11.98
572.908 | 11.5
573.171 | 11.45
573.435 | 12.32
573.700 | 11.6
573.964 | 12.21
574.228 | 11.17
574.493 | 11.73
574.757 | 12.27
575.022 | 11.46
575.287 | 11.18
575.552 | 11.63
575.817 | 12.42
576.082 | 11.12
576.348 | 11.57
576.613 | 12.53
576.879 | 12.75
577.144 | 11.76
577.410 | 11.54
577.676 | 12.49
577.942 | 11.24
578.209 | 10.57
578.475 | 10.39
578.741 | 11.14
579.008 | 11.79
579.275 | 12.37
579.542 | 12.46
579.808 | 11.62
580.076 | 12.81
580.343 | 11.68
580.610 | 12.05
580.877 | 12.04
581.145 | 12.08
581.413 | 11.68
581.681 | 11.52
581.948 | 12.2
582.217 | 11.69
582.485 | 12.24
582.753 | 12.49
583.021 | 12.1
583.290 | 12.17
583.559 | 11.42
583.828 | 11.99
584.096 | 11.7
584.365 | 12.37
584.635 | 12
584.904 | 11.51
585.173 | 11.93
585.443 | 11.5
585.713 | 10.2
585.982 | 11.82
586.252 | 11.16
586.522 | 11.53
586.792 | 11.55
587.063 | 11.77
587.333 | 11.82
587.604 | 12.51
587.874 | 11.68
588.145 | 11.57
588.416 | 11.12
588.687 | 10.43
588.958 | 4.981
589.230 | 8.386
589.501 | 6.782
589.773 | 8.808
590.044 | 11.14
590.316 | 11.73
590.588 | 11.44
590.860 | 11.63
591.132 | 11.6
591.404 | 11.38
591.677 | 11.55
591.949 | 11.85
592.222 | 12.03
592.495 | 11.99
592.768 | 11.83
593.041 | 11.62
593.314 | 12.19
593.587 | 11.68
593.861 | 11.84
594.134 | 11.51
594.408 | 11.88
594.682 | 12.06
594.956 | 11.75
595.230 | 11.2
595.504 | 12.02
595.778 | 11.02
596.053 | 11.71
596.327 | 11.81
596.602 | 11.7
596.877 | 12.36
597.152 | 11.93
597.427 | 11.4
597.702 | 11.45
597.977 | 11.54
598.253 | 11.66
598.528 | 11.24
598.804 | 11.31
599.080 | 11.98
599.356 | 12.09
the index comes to 0.36 nm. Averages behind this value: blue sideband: 11.6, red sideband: 11.8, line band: 10.2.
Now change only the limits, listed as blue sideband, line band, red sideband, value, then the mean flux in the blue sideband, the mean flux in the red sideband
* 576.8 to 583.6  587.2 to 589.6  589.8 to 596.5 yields 0.36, 11.9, 11.6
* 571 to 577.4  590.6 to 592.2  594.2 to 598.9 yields 0.01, 11.8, 11.6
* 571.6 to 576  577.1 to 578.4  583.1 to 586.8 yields 0.04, 11.8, 11.6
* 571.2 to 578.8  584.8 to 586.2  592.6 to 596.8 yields 0.04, 11.7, 11.7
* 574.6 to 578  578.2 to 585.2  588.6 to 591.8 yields -0.48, 11.9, 9.98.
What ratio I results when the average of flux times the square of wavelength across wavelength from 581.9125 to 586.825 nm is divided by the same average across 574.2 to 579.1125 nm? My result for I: 1.04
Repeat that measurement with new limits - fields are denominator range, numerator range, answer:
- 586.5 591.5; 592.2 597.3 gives 1.13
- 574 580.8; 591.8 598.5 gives 1.06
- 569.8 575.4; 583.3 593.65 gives 1.02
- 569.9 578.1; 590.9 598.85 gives 1.08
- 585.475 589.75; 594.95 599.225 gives 1.15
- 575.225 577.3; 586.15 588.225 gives 1.02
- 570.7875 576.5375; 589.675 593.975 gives 1.06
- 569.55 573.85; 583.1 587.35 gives 1.06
